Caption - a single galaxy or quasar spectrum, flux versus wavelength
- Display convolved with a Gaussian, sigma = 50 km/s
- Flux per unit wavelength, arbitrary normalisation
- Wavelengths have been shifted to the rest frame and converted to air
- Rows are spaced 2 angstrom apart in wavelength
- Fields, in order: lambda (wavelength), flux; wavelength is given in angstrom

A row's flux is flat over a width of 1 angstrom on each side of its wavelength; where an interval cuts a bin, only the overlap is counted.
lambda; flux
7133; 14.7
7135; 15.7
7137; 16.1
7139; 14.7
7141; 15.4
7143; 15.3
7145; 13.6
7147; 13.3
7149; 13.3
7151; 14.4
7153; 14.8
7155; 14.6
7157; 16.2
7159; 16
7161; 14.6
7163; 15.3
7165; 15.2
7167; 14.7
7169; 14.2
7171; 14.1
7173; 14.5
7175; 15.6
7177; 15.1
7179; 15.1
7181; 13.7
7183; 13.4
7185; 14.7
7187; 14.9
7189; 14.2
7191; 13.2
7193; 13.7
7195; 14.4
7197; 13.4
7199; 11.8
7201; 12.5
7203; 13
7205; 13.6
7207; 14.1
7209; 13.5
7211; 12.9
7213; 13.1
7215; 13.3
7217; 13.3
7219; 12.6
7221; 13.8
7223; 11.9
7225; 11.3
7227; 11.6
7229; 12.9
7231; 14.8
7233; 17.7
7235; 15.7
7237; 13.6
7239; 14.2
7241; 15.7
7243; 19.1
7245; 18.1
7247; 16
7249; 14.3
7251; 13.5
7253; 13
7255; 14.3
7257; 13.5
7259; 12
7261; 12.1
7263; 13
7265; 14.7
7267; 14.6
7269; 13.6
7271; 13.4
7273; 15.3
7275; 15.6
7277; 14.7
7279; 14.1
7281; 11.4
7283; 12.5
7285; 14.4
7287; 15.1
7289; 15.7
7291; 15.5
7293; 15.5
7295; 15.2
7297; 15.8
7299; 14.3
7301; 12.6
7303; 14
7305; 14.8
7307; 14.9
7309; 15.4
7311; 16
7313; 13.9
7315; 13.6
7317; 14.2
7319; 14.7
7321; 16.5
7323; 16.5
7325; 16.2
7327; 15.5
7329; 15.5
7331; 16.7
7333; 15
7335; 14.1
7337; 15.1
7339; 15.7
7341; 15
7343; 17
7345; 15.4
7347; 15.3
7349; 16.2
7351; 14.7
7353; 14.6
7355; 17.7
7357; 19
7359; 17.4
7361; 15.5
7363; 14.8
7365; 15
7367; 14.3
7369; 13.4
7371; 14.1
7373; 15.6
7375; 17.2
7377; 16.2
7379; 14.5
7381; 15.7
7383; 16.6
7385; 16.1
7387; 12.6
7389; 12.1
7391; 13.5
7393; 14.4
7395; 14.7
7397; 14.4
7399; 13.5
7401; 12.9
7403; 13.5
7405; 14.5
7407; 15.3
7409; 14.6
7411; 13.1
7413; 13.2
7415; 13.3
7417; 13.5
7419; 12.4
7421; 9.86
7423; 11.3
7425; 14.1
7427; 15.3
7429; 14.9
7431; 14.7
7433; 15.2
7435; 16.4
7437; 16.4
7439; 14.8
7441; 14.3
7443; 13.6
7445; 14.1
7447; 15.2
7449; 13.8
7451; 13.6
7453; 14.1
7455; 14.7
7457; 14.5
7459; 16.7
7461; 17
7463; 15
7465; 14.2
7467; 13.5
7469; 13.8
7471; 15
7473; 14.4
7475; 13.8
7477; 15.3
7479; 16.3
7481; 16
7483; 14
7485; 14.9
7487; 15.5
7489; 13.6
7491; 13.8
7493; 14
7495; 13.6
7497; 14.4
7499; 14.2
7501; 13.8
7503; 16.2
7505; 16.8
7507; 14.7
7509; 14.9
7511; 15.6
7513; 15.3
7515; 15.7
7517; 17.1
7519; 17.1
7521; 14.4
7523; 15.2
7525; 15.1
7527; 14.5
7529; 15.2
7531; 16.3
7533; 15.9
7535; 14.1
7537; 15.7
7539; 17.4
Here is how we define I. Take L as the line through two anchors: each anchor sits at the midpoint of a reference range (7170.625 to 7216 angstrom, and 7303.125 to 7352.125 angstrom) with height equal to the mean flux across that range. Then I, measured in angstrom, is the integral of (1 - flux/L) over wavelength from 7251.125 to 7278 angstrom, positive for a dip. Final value 1.4 angstrom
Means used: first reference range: 13.8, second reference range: 15.3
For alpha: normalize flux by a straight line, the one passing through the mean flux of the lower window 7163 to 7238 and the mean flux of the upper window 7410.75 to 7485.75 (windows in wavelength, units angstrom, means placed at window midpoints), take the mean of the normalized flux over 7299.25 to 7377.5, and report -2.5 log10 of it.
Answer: -0.09 mag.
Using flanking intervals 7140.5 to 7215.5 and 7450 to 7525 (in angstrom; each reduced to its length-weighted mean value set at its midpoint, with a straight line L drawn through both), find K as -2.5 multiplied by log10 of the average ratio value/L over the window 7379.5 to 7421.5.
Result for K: 0.07 mag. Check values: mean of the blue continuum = 14.2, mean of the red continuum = 14.9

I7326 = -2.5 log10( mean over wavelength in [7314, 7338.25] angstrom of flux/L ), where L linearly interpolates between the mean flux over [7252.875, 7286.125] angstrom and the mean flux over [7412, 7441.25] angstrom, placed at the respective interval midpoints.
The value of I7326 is -0.11 mag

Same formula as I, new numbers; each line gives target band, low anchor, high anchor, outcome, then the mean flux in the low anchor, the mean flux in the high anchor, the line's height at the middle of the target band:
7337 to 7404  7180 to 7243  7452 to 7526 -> -3.1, 13.7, 15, 14.4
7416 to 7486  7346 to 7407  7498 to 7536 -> 3.3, 15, 15.4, 15.2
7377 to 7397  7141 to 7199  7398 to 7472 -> -0.4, 14.5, 14.2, 14.3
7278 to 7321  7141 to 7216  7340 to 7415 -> 0.4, 14.2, 14.9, 14.6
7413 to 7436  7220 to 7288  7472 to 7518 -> 1.6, 14.2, 15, 14.7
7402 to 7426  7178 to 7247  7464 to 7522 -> 2.3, 14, 14.9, 14.6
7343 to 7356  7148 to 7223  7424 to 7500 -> -1.2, 14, 14.7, 14.4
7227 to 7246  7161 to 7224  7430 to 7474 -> -2.1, 13.8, 14.8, 14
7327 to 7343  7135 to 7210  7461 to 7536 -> -0.8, 14.3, 15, 14.7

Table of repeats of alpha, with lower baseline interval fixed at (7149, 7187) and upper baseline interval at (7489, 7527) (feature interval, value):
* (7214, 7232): 0.155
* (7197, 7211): 0.132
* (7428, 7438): -0.038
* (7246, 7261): 0.087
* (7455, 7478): 0.013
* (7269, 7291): 0.045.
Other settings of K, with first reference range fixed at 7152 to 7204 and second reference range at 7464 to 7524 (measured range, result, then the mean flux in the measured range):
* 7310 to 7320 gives 0.01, 14.5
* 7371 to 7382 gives -0.07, 15.7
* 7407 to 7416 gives 0.08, 13.7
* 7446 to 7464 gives -0.01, 15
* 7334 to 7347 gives -0.05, 15.4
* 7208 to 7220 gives 0.10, 13.1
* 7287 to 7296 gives -0.06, 15.4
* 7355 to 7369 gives -0.09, 15.9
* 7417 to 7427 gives 0.19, 12.4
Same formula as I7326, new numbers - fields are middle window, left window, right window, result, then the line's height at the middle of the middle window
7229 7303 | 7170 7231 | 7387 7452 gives -0.069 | 13.6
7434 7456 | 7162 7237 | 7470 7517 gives 0.007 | 14.7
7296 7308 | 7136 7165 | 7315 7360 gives 0.086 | 15.6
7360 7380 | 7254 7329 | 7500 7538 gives -0.018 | 14.8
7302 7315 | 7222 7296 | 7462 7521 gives -0.022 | 14.4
